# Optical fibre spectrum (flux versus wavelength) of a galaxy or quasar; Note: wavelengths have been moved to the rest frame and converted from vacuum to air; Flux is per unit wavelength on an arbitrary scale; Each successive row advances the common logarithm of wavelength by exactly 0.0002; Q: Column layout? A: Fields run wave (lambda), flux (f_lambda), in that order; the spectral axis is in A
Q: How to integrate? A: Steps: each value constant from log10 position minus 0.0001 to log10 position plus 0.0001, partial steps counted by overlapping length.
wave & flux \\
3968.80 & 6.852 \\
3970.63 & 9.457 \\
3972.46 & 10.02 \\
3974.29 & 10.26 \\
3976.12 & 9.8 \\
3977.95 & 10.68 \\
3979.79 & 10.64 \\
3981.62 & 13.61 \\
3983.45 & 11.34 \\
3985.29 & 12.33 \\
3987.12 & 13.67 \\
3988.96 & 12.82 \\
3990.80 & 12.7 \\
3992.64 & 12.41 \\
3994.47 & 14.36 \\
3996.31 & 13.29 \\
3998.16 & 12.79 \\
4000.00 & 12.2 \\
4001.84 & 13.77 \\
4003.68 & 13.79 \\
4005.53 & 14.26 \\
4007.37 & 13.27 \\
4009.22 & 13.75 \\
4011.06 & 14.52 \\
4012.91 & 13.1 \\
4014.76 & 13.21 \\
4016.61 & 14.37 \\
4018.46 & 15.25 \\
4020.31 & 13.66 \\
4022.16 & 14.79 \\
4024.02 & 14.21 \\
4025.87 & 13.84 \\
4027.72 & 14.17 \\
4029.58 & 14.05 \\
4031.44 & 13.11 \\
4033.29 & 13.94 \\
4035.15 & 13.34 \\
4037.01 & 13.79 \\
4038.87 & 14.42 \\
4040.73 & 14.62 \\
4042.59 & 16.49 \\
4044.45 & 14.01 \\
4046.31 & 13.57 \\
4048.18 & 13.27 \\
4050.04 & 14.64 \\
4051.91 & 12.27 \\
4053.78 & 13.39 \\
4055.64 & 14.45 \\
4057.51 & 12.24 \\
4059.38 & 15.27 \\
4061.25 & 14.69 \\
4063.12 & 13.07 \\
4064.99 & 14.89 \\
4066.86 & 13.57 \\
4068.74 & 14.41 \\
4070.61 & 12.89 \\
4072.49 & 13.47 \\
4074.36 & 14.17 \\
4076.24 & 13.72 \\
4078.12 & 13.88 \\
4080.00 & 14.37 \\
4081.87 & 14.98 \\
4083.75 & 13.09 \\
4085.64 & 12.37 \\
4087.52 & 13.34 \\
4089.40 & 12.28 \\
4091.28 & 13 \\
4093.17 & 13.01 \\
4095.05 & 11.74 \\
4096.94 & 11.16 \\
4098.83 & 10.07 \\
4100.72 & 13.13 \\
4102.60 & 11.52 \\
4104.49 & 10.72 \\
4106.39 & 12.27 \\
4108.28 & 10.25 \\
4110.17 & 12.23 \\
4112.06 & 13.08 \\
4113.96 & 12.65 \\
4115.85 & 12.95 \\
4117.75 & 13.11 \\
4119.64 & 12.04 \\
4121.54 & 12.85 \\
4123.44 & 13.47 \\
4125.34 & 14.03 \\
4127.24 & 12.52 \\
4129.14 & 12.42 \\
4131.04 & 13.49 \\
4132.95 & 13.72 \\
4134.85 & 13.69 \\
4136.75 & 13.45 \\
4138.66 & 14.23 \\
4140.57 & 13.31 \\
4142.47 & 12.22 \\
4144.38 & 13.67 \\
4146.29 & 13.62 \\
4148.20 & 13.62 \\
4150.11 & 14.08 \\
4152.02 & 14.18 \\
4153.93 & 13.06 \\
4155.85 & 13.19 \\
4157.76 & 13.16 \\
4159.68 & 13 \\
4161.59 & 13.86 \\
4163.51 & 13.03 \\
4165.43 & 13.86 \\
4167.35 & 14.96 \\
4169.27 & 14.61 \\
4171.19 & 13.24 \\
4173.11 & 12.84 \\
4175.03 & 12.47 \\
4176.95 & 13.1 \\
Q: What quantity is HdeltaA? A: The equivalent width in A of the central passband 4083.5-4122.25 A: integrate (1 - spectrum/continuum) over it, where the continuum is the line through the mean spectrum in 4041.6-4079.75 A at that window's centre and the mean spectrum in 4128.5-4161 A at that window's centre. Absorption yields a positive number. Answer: 4.2 A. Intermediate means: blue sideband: 13.9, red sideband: 13.4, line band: 12.2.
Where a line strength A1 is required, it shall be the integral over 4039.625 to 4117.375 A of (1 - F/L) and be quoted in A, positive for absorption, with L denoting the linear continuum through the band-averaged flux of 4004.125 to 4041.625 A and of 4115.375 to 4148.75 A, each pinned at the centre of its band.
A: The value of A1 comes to 2.4 A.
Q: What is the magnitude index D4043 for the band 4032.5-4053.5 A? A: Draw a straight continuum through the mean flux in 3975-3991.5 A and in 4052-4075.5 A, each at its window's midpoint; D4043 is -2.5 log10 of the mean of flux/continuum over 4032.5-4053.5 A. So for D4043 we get -0.054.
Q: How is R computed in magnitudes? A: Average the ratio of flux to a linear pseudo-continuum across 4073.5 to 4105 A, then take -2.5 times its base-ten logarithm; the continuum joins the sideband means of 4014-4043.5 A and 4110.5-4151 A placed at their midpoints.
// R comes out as 0.072 mag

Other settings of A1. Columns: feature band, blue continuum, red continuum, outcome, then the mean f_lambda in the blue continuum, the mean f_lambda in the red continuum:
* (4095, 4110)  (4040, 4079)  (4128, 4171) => 2.59 A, 13.9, 13.6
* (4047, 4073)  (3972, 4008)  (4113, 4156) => -1.84 A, 12.4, 13.3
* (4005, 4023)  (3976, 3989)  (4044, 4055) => -1.89 A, 11.9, 13.5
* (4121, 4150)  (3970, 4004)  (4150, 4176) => -0.18 A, 12.1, 13.5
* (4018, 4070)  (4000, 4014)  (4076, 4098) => -2.54 A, 13.7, 13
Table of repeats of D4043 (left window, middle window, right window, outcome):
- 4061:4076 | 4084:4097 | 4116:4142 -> 0.09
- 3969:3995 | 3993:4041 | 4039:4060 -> -0.08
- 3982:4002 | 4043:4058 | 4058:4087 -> 0.00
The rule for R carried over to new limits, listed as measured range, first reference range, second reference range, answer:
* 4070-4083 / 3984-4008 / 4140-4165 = -0.05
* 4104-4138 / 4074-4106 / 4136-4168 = 0.03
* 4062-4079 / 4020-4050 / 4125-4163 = 0.01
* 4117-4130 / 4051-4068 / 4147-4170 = 0.07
